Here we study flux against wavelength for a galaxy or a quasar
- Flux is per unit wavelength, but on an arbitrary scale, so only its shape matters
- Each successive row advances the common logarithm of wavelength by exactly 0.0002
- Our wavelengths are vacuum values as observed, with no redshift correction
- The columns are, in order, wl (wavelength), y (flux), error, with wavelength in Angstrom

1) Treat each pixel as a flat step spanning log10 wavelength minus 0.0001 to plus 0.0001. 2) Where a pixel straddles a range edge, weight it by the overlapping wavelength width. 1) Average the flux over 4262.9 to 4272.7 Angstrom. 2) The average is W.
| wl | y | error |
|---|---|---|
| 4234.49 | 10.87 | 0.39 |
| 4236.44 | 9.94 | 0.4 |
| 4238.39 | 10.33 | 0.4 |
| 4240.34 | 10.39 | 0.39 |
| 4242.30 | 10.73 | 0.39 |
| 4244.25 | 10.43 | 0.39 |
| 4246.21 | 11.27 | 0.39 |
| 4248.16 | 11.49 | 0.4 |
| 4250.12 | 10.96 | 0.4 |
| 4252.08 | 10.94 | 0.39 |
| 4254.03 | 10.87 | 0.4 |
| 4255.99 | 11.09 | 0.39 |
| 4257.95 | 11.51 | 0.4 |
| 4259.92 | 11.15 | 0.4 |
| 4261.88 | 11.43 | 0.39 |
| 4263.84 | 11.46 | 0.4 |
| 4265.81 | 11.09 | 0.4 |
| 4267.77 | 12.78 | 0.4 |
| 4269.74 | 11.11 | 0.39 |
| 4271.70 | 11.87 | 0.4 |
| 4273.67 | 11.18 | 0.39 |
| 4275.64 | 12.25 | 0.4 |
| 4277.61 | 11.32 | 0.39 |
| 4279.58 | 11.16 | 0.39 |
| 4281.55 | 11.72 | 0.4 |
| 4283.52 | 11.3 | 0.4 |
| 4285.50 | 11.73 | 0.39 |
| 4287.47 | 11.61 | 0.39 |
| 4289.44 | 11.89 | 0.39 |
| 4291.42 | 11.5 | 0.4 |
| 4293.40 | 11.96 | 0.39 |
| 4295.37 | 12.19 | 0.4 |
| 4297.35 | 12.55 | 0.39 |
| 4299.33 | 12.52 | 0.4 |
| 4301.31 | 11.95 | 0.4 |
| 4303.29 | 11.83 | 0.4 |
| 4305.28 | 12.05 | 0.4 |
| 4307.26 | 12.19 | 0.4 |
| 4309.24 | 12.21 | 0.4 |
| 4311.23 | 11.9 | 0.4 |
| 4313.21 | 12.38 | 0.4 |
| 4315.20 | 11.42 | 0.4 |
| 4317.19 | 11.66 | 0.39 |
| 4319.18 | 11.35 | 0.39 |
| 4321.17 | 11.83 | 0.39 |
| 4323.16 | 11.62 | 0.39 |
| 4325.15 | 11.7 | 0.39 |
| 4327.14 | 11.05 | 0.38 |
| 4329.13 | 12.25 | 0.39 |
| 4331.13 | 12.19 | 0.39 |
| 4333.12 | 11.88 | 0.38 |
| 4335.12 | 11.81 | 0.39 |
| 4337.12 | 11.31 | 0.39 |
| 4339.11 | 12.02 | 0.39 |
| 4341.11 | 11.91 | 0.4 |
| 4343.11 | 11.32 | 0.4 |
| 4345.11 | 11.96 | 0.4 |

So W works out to 11.7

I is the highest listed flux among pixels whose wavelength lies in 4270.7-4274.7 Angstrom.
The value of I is 11.87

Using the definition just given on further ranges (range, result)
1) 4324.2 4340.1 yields 12.25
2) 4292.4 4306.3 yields 12.55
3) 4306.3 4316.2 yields 12.38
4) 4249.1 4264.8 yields 11.51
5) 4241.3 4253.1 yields 11.49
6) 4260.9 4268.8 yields 12.78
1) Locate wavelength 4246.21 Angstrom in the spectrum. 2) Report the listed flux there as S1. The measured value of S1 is 11.27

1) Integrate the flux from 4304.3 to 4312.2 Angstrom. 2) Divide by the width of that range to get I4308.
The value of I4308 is 12.1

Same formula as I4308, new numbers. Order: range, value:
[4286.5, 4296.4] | 11.8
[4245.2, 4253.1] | 11.2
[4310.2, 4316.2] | 11.9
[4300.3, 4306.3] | 11.9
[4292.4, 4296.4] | 12.1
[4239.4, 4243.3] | 10.6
